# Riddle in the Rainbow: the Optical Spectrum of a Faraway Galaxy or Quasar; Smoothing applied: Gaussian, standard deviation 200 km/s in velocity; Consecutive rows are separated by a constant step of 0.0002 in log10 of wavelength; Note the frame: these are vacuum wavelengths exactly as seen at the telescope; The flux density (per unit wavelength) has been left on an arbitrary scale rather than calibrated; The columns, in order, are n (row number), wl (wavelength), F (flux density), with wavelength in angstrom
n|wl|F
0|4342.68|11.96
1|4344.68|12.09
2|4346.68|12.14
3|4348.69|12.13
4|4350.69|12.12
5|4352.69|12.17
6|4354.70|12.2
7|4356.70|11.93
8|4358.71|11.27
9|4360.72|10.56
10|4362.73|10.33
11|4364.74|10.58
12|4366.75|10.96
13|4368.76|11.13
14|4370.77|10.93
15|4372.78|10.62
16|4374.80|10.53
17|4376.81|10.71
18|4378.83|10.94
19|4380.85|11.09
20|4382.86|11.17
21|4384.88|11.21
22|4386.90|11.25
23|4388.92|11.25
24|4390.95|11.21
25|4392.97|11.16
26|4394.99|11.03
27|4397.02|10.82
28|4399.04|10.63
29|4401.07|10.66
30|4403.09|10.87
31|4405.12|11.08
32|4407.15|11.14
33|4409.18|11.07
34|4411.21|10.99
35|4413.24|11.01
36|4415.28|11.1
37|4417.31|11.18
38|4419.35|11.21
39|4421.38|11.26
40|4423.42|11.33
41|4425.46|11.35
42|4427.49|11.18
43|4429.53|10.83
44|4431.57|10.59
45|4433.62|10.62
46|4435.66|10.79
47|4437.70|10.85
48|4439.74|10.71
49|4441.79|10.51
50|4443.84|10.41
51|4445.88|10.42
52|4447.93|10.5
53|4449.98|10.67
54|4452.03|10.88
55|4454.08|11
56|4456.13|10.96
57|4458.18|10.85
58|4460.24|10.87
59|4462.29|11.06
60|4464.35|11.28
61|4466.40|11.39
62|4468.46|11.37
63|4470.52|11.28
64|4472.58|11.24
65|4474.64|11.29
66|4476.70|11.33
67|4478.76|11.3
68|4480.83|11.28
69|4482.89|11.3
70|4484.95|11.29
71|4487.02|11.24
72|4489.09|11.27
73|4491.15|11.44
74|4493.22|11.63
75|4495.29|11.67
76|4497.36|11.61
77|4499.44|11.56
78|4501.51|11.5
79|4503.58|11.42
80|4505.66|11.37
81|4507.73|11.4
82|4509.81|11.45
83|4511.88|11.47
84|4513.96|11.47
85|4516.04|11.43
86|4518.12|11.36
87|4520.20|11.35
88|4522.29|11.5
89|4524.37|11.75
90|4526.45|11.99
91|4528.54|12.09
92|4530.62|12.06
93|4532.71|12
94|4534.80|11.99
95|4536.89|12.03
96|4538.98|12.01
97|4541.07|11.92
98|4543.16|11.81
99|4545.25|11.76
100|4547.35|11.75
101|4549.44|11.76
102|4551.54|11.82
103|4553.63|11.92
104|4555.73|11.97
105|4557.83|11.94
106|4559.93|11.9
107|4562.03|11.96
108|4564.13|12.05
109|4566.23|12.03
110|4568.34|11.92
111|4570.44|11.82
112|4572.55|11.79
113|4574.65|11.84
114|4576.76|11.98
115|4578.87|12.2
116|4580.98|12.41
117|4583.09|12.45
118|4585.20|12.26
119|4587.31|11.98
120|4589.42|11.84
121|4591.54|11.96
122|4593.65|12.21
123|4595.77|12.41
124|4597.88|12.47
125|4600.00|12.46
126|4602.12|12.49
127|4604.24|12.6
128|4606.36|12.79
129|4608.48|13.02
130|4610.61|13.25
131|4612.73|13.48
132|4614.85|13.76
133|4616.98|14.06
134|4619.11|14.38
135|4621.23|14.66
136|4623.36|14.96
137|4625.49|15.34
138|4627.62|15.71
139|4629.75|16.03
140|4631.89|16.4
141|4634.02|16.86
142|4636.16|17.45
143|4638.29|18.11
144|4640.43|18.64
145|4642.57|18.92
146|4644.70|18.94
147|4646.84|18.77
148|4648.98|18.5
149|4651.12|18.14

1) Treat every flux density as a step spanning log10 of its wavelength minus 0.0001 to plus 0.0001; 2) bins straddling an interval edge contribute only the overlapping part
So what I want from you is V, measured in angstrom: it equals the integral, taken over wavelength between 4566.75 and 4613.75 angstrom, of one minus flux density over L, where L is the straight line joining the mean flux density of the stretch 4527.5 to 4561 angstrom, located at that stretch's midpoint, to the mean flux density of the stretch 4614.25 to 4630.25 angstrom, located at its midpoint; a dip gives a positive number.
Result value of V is 4.5 angstrom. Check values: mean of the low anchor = 11.9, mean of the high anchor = 14.9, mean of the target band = 12.3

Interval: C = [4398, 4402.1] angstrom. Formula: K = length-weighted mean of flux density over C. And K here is 10.7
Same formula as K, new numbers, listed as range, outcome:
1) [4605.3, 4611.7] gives 13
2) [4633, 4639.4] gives 17.5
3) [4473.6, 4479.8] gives 11.3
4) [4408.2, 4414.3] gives 11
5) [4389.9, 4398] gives 11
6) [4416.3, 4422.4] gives 11.2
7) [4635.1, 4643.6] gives 18.3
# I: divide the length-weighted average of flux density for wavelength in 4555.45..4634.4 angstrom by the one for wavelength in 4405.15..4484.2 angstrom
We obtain 1.2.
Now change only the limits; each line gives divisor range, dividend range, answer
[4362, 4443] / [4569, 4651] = 1.31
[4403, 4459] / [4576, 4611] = 1.14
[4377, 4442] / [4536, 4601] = 1.09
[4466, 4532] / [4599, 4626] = 1.19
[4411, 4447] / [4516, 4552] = 1.08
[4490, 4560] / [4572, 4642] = 1.18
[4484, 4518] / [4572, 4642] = 1.21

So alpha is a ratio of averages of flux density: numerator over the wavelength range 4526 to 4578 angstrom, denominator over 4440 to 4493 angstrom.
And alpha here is 1.1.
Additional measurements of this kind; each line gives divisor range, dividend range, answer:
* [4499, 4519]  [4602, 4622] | 1.18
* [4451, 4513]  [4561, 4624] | 1.12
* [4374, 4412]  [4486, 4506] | 1.04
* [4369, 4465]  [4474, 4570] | 1.07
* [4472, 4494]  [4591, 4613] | 1.12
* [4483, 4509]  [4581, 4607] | 1.08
